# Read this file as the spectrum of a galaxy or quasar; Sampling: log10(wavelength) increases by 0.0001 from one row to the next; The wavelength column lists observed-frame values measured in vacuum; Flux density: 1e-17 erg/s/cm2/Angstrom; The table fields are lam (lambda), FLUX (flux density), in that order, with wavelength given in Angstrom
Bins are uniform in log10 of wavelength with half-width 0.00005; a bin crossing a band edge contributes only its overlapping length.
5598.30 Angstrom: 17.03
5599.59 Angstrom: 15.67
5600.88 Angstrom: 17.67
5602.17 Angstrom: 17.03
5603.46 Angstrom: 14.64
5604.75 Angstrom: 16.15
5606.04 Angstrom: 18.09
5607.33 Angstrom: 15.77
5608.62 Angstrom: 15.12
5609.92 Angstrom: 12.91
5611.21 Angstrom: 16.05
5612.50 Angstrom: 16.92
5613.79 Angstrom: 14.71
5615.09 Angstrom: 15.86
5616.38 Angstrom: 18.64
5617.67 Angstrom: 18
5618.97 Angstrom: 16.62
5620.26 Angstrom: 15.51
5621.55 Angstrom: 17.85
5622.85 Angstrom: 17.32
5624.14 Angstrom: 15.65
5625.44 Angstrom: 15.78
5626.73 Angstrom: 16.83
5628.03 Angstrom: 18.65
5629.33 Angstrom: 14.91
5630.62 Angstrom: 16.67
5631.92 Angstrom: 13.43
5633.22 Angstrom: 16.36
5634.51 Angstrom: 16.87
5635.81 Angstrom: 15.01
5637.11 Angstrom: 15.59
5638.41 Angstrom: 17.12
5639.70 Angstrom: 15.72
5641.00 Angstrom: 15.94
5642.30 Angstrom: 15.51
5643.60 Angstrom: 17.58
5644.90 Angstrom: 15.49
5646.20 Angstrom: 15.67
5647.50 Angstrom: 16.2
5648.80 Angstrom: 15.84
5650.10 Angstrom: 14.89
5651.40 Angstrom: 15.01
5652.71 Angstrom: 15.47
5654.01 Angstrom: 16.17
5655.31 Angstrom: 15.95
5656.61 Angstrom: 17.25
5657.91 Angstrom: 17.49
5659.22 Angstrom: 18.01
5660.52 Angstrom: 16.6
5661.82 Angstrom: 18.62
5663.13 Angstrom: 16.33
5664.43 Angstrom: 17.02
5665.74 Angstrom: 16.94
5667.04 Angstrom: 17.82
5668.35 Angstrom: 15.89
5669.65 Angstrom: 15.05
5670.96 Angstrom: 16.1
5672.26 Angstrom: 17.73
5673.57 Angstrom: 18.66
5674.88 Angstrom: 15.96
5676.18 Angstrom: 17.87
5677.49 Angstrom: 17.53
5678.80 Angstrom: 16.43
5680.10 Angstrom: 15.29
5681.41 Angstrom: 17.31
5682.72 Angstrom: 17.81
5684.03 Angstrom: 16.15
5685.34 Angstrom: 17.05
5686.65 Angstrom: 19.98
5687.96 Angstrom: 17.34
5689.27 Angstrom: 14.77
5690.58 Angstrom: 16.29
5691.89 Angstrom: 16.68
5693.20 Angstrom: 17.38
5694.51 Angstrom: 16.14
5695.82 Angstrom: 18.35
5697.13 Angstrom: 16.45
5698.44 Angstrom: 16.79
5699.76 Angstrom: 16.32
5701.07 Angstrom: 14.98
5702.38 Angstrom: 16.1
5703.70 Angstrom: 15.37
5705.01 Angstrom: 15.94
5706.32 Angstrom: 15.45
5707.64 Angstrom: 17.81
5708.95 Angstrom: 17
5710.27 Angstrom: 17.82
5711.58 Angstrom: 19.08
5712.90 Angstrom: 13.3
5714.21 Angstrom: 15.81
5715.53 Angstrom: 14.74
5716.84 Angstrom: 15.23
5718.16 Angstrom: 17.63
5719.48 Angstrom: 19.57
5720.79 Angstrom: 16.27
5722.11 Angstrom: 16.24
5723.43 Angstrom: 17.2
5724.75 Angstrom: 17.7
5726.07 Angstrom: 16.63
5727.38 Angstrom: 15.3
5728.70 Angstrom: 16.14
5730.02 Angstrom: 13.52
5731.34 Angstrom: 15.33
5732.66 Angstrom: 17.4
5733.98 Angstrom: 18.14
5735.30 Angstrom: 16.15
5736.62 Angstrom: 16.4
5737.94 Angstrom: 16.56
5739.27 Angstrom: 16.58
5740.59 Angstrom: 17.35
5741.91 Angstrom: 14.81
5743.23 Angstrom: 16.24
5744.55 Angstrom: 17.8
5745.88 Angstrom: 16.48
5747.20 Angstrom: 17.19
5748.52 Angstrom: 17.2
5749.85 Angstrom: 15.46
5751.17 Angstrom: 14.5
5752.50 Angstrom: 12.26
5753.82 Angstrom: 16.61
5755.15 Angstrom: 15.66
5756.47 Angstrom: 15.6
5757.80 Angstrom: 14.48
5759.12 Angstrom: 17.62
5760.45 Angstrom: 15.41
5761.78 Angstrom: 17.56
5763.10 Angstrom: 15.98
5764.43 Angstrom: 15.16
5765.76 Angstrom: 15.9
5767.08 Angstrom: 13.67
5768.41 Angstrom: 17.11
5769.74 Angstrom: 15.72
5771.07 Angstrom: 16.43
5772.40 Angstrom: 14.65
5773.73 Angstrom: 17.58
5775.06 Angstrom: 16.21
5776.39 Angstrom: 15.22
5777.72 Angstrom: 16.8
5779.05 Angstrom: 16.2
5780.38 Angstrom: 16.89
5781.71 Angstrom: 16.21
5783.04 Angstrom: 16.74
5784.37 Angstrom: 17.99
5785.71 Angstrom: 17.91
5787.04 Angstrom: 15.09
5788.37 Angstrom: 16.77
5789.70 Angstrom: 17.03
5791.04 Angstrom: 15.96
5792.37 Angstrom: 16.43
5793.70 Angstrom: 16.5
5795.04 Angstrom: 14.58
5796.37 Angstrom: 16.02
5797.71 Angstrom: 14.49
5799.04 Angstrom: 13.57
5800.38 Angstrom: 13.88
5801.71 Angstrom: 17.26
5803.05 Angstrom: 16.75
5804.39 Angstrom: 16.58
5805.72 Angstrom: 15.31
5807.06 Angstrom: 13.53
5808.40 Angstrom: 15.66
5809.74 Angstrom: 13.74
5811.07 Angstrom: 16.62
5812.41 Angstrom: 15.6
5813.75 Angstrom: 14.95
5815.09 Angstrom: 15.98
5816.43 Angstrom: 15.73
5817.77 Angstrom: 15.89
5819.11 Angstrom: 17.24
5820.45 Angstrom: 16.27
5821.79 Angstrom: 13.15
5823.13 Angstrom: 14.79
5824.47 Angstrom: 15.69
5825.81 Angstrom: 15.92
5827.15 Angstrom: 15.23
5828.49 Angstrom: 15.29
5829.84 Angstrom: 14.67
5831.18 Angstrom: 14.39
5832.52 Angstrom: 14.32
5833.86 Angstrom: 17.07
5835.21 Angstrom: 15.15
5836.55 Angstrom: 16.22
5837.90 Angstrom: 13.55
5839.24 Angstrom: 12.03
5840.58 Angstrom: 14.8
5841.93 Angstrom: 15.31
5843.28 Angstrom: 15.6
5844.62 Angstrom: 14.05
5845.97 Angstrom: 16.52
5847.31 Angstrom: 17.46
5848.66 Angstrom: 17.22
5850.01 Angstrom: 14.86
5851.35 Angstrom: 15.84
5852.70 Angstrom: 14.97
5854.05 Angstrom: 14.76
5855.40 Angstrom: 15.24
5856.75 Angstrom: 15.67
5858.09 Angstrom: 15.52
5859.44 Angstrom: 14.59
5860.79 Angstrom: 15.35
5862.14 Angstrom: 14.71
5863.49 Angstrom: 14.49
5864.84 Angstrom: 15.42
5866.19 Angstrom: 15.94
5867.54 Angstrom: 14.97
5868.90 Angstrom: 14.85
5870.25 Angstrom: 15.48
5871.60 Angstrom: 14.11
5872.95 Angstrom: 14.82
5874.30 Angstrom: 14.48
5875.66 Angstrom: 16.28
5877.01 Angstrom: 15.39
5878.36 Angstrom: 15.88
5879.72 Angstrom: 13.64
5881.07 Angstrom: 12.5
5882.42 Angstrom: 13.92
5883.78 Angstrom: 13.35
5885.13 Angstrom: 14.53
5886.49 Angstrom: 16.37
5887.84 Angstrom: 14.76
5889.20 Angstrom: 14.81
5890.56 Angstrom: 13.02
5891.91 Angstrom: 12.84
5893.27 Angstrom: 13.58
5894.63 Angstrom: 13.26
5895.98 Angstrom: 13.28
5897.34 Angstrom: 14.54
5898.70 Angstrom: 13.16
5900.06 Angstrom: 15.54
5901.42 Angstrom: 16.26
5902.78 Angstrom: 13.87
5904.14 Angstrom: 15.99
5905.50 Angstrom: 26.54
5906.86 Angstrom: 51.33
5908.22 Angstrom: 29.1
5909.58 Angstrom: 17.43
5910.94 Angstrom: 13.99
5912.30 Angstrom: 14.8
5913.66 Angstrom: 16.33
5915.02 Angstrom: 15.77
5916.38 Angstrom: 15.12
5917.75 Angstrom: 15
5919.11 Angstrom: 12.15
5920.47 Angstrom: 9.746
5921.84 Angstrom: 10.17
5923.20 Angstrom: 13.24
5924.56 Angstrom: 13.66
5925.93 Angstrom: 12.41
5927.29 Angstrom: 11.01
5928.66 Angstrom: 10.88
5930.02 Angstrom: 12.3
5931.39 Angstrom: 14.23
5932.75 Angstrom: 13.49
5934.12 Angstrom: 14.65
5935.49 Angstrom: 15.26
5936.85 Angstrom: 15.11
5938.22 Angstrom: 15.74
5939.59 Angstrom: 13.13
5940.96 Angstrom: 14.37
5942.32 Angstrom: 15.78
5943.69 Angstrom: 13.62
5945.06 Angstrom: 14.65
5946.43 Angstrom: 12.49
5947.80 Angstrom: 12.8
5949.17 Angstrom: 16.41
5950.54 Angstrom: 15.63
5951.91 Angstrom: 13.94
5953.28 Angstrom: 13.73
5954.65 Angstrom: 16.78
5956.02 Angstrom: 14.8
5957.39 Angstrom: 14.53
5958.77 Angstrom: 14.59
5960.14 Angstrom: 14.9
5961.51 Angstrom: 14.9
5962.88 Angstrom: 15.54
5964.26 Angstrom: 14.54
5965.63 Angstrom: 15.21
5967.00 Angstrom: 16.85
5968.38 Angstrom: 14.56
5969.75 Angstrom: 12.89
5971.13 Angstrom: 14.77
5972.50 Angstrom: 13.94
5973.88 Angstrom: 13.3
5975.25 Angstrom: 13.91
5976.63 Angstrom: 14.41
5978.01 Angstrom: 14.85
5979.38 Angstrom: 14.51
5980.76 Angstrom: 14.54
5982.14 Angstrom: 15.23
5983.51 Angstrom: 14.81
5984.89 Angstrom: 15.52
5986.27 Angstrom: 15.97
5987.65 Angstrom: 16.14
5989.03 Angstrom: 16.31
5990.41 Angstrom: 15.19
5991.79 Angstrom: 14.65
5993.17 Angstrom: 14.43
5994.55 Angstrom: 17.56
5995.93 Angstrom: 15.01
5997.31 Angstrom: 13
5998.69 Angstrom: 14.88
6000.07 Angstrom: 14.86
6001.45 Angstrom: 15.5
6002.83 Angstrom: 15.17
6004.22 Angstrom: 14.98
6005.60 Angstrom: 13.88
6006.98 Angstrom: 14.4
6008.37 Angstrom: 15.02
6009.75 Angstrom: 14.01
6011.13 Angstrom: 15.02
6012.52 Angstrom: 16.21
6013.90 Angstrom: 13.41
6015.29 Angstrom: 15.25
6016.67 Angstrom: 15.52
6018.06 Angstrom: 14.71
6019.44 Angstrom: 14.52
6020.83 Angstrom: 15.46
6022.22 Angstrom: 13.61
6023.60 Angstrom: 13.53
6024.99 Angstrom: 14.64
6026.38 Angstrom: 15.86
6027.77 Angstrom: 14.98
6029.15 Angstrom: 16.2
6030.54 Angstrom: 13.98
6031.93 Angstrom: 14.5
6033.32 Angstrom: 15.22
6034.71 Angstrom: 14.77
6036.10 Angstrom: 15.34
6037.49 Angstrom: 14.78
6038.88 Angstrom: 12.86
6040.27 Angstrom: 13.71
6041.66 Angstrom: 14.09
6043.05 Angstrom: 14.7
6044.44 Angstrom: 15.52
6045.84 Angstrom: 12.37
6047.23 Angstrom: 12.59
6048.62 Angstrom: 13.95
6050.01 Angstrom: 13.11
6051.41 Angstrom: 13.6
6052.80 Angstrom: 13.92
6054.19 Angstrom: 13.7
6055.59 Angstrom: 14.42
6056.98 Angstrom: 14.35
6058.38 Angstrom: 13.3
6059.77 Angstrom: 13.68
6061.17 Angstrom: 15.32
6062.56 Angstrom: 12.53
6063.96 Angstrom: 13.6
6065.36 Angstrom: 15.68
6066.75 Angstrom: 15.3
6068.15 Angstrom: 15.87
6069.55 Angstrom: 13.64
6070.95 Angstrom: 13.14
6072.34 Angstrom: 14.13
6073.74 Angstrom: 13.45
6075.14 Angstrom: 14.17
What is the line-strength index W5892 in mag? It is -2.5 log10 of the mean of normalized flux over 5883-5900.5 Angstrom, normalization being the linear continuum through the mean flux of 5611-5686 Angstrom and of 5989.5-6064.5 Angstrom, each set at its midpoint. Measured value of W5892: 0.085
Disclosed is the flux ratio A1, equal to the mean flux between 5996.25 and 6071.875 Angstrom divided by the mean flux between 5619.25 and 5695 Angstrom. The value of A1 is 0.87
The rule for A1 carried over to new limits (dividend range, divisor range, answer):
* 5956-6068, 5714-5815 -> 0.91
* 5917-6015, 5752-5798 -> 0.90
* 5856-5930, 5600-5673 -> 0.95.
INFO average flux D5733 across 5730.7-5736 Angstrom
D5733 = 16.8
